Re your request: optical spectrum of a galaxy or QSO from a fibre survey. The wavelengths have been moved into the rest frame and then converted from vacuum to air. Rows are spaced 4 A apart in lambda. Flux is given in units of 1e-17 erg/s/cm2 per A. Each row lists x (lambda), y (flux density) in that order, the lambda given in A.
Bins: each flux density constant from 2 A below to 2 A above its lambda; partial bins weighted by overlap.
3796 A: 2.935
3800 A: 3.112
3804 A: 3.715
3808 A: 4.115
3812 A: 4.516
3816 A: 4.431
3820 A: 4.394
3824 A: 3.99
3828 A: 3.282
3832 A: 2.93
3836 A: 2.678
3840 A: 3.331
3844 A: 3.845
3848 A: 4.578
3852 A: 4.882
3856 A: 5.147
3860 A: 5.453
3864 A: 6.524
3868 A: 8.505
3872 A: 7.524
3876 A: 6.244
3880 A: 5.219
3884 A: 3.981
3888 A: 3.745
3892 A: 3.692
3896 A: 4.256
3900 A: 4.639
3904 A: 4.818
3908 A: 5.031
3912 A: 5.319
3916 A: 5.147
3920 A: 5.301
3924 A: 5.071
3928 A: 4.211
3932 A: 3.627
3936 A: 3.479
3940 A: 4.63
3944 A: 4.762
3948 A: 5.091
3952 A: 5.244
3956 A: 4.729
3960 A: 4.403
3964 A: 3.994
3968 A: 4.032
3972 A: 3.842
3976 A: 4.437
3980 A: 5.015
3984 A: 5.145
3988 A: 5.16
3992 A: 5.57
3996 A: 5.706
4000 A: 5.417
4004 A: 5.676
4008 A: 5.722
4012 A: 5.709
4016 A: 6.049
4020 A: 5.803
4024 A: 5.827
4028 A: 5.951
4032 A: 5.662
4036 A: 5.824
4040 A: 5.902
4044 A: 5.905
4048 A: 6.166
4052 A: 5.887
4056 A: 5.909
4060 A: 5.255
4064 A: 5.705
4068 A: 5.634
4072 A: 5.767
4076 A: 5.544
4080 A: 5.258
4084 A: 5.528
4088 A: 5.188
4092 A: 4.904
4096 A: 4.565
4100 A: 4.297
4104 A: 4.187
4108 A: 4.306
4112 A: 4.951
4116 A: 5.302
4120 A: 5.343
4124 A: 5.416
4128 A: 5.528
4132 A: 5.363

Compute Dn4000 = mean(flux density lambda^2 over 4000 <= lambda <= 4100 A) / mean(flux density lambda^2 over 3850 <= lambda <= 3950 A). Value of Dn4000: 1.2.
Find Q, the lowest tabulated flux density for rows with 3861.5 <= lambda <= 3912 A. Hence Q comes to 3.692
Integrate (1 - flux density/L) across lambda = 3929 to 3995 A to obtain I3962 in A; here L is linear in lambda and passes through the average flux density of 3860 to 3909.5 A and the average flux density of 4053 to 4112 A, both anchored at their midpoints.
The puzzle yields 8.64 A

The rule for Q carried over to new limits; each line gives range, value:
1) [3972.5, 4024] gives 4.437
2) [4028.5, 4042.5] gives 5.662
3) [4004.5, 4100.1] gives 4.297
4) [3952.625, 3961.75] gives 4.403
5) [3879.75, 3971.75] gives 3.479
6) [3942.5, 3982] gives 3.842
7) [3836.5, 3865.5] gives 3.331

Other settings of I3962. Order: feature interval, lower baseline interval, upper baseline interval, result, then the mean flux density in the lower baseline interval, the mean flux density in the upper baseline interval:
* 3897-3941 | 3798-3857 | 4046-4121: -2.72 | 3.91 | 5.25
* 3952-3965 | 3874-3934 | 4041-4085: 1.27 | 4.69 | 5.7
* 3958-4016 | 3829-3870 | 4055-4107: -0.17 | 4.75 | 5.18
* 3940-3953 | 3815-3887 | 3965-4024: 0.36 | 4.82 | 5.23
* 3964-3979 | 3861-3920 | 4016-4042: 3.95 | 5.33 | 5.85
